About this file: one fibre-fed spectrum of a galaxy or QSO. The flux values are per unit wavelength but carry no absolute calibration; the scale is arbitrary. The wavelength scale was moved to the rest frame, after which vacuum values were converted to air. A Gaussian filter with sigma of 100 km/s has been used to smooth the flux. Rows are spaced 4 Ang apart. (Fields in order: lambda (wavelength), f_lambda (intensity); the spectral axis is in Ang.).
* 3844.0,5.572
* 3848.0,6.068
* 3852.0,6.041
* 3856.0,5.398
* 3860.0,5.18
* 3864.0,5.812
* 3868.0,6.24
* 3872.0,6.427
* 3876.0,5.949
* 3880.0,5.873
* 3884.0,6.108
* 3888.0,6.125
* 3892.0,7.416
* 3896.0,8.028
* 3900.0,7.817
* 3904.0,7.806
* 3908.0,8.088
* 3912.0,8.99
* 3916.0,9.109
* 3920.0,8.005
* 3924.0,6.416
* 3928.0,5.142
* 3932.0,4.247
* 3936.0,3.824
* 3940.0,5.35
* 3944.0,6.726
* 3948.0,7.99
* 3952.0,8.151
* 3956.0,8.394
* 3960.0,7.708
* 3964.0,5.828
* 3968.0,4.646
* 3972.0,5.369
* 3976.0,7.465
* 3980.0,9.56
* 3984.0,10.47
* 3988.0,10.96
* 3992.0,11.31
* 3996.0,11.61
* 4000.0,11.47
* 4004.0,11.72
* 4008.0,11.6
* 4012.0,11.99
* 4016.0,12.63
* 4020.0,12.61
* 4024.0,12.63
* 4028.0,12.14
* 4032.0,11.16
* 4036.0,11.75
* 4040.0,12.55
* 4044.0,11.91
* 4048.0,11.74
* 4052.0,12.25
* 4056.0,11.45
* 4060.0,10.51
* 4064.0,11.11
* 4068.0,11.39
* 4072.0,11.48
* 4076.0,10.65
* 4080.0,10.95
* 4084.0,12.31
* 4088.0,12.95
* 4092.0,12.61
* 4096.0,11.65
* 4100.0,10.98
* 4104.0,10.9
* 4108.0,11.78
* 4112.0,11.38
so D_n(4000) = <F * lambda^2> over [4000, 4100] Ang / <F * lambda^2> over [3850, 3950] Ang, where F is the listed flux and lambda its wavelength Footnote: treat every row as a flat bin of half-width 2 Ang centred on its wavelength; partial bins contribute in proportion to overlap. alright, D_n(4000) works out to 1.94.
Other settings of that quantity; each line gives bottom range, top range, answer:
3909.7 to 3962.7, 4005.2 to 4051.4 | 1.83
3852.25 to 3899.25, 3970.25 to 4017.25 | 1.78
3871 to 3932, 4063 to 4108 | 1.79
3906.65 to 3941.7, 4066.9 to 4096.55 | 1.94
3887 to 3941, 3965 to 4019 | 1.51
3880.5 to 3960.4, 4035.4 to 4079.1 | 1.75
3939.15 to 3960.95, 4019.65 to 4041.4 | 1.68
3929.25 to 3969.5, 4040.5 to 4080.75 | 1.92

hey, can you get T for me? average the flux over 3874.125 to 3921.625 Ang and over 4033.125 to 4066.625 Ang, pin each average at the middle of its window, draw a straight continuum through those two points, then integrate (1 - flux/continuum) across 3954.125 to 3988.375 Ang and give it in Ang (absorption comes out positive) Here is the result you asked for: 6.6 Ang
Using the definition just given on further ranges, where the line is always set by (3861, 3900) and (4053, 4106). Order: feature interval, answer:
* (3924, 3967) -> 9.7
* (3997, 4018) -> -4.8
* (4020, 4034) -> -2.7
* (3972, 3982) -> 1.2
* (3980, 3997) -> -3.1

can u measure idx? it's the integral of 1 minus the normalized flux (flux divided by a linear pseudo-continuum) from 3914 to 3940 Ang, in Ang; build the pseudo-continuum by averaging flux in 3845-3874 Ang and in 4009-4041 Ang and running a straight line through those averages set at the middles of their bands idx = 7.1 Ang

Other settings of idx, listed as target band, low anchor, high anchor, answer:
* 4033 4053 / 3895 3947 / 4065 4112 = -3.3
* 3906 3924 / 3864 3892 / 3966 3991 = -3.6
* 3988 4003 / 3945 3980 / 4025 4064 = -4.1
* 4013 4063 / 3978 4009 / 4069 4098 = -2.2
